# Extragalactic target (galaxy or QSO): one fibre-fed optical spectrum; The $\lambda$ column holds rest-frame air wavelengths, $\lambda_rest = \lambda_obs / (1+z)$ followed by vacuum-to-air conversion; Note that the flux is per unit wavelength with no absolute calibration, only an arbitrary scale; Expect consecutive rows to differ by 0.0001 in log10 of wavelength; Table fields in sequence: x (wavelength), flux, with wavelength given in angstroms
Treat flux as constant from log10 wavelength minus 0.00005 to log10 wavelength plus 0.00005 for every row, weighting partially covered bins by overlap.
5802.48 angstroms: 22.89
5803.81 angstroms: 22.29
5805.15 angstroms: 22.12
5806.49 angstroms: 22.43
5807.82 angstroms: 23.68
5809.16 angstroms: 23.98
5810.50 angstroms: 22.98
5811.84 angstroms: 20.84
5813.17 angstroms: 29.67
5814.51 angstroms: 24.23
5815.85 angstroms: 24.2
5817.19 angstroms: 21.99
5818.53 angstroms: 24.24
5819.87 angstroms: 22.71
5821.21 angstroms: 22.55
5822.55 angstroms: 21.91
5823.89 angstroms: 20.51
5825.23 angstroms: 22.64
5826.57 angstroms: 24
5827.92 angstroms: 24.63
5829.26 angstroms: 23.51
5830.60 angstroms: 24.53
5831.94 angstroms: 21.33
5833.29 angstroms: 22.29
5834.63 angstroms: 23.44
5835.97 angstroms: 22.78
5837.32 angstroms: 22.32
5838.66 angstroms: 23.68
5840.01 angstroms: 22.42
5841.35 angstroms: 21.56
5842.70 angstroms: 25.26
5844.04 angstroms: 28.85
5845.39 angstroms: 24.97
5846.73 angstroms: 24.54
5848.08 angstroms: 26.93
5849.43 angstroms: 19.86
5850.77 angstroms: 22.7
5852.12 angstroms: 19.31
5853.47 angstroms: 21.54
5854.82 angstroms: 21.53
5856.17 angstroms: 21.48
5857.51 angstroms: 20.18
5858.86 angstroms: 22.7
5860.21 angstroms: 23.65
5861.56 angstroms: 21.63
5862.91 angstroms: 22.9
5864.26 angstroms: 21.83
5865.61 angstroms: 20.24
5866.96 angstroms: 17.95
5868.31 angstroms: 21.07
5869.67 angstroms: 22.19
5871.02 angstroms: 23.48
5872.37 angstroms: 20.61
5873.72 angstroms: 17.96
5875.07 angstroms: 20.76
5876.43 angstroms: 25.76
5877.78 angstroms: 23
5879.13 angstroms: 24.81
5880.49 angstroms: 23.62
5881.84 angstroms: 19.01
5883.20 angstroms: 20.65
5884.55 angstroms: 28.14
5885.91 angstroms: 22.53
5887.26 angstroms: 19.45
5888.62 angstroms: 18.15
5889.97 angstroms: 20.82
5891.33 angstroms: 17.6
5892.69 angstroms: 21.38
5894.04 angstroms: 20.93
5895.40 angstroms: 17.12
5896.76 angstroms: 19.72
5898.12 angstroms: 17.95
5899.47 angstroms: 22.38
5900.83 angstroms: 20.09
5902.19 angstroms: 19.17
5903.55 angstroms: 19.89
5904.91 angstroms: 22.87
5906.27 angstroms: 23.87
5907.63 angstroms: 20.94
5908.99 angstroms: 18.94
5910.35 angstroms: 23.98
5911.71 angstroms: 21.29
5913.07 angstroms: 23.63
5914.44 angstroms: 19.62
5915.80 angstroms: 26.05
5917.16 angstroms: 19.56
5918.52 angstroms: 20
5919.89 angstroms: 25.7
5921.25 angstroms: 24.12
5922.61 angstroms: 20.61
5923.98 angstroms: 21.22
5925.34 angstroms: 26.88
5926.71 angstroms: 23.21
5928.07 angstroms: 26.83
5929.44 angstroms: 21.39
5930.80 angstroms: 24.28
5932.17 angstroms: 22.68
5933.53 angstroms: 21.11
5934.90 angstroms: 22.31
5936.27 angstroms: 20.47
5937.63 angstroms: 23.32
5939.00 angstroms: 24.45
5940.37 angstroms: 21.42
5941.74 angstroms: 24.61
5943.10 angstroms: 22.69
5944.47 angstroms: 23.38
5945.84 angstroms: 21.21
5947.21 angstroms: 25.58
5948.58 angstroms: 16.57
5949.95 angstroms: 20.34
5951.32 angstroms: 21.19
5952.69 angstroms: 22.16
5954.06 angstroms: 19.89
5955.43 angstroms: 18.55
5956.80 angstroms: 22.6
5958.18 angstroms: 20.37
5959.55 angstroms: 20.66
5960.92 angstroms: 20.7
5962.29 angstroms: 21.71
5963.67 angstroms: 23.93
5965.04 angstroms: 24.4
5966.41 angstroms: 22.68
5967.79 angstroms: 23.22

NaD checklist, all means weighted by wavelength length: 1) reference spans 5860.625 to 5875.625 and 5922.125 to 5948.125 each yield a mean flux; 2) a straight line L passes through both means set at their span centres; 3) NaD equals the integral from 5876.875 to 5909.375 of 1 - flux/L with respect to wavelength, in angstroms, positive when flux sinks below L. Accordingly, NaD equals 1.1 angstroms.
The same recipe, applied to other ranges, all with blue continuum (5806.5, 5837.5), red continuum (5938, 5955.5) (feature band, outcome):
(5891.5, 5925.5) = 1.4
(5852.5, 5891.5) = 1.9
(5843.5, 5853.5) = -0.3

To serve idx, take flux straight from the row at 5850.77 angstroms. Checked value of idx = 22.7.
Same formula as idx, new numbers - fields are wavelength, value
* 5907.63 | 20.94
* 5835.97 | 22.78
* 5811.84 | 20.84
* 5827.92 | 24.63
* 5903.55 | 19.89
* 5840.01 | 22.42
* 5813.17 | 29.67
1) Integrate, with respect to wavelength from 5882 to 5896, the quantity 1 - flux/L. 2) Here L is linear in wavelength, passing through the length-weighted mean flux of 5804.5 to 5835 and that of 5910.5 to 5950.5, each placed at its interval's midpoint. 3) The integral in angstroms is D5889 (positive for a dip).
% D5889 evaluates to 1.3 angstroms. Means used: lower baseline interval 23.2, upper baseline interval 22.6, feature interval 20.6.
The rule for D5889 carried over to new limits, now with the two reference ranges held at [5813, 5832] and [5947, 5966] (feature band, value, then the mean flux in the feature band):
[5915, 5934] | -1.2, 23.1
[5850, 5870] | 1.3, 21.4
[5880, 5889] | 0.3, 21.7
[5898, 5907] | 0.4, 21.1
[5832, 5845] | -0.2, 23.5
